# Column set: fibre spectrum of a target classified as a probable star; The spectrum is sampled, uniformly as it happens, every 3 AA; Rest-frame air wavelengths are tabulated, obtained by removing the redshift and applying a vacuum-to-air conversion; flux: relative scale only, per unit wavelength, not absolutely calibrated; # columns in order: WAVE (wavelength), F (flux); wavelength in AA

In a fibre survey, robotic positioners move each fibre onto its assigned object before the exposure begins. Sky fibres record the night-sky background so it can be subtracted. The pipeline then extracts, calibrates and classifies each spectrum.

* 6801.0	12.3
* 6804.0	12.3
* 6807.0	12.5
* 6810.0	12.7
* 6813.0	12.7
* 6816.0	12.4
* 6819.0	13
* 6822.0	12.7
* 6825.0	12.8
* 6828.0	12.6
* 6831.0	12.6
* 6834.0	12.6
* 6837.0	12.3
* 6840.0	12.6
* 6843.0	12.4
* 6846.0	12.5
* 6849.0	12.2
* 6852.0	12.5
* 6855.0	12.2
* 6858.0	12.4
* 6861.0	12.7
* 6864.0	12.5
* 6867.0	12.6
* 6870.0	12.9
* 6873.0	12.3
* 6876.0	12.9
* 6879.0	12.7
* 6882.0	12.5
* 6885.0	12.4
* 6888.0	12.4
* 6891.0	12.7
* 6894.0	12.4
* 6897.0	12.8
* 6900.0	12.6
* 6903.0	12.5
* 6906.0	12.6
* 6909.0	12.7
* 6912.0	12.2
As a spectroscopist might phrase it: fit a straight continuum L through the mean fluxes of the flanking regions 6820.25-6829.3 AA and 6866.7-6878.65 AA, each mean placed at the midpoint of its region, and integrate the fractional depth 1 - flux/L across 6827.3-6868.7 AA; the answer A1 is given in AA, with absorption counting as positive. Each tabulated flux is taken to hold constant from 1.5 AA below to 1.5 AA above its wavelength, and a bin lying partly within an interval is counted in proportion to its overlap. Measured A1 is 0.7 AA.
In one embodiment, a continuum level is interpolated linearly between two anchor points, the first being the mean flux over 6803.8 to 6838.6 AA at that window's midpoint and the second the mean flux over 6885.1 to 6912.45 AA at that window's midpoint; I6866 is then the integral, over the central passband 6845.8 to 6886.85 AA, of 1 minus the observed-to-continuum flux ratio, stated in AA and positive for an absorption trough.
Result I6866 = 0.2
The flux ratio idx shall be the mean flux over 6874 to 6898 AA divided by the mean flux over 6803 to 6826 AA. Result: 1.00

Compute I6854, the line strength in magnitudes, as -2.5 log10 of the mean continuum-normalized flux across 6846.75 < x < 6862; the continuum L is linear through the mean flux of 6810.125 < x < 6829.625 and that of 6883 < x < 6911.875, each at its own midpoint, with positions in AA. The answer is 0.021 mag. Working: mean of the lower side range 12.7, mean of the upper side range 12.5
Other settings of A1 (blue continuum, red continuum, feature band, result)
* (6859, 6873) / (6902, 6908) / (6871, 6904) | 0.1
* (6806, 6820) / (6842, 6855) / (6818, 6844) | -0.2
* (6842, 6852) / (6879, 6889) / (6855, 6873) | -0.2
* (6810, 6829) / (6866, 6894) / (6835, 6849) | 0.3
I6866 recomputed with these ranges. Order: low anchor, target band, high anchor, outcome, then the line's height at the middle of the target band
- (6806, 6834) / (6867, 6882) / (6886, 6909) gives -0.1 AA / 12.6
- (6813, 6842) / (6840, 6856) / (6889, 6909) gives 0.3 AA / 12.6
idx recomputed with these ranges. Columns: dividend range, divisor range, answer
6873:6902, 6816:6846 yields 1.00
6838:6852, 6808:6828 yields 0.98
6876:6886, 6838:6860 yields 1.02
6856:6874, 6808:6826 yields 0.99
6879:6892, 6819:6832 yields 0.98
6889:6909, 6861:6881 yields 1.00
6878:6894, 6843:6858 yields 1.01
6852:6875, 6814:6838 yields 0.99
